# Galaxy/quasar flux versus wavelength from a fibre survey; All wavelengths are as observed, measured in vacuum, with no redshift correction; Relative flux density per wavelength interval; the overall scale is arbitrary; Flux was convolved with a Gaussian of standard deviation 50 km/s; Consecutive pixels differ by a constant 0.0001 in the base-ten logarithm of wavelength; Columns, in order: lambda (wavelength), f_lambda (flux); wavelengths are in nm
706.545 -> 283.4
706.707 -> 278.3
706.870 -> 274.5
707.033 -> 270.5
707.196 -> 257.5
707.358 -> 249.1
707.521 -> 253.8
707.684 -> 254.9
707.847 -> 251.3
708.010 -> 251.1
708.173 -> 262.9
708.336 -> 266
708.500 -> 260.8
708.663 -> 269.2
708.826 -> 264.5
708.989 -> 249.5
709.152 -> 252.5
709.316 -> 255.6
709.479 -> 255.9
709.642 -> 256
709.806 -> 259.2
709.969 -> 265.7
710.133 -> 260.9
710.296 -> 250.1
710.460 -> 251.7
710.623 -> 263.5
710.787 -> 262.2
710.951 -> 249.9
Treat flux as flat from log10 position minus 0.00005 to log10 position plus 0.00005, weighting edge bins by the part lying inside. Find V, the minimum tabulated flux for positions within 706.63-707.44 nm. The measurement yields 249.1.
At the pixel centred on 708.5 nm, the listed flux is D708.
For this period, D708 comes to 260.8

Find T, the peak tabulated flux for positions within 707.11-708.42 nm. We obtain 266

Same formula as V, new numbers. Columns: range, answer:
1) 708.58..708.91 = 264.5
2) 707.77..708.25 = 251.1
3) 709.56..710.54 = 250.1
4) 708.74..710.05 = 249.5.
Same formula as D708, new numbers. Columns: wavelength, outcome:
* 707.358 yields 249.1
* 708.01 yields 251.1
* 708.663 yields 269.2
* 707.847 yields 251.3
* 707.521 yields 253.8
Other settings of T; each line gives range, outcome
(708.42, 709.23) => 269.2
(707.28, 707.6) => 253.8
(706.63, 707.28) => 278.3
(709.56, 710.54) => 265.7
